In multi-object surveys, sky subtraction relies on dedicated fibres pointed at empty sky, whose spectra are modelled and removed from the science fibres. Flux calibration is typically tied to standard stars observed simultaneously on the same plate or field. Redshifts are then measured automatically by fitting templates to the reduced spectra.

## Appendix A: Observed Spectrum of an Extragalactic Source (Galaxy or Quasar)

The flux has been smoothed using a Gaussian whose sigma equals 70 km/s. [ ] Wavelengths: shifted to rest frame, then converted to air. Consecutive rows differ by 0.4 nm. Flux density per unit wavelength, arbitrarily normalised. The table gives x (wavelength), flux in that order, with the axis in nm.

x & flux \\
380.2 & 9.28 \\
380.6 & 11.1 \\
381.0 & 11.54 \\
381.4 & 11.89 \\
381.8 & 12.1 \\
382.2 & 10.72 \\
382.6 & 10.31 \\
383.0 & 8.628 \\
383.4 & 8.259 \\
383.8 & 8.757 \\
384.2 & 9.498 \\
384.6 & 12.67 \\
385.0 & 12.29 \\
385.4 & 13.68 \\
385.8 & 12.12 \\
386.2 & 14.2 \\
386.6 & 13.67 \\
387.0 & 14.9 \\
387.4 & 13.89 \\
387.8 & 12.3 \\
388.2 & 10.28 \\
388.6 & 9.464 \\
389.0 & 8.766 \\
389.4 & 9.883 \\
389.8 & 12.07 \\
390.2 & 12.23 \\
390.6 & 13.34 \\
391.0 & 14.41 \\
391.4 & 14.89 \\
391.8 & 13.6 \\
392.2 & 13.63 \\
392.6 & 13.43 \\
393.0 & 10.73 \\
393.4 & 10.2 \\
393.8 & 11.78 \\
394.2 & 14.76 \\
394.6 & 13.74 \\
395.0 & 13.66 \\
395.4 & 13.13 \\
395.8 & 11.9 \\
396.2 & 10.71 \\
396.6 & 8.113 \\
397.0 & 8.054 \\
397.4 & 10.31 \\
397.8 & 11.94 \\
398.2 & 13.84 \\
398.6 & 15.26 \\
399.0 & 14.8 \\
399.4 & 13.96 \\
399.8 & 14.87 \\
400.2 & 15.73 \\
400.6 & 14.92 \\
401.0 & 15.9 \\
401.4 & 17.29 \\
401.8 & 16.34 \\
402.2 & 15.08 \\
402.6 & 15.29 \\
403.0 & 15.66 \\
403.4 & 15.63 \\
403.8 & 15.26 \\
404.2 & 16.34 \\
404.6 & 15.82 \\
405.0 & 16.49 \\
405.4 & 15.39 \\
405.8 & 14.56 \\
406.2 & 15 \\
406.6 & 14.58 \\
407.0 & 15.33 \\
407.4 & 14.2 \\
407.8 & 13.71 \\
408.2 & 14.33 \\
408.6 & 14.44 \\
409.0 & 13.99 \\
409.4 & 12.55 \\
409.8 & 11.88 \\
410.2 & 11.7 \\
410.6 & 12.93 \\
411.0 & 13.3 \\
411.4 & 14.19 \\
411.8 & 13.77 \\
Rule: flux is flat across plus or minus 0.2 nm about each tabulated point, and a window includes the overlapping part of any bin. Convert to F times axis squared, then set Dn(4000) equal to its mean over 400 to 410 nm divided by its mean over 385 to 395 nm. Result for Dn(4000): 1.29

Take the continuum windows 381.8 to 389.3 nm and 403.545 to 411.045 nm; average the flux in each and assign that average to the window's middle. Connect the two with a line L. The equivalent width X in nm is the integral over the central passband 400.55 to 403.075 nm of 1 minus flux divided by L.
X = -0.42 nm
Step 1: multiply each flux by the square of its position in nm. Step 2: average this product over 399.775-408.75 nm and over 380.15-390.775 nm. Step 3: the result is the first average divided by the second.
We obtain 1.5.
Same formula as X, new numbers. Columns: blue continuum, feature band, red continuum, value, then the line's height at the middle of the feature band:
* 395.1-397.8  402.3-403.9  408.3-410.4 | -0.49 nm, 11.8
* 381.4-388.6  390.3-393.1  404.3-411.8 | -0.26 nm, 12.3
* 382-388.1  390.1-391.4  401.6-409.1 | -0.10 nm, 12.7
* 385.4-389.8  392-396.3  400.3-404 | 0.35 nm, 13.7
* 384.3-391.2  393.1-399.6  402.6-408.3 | 0.70 nm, 13.7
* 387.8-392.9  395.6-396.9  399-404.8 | 0.36 nm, 13.9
